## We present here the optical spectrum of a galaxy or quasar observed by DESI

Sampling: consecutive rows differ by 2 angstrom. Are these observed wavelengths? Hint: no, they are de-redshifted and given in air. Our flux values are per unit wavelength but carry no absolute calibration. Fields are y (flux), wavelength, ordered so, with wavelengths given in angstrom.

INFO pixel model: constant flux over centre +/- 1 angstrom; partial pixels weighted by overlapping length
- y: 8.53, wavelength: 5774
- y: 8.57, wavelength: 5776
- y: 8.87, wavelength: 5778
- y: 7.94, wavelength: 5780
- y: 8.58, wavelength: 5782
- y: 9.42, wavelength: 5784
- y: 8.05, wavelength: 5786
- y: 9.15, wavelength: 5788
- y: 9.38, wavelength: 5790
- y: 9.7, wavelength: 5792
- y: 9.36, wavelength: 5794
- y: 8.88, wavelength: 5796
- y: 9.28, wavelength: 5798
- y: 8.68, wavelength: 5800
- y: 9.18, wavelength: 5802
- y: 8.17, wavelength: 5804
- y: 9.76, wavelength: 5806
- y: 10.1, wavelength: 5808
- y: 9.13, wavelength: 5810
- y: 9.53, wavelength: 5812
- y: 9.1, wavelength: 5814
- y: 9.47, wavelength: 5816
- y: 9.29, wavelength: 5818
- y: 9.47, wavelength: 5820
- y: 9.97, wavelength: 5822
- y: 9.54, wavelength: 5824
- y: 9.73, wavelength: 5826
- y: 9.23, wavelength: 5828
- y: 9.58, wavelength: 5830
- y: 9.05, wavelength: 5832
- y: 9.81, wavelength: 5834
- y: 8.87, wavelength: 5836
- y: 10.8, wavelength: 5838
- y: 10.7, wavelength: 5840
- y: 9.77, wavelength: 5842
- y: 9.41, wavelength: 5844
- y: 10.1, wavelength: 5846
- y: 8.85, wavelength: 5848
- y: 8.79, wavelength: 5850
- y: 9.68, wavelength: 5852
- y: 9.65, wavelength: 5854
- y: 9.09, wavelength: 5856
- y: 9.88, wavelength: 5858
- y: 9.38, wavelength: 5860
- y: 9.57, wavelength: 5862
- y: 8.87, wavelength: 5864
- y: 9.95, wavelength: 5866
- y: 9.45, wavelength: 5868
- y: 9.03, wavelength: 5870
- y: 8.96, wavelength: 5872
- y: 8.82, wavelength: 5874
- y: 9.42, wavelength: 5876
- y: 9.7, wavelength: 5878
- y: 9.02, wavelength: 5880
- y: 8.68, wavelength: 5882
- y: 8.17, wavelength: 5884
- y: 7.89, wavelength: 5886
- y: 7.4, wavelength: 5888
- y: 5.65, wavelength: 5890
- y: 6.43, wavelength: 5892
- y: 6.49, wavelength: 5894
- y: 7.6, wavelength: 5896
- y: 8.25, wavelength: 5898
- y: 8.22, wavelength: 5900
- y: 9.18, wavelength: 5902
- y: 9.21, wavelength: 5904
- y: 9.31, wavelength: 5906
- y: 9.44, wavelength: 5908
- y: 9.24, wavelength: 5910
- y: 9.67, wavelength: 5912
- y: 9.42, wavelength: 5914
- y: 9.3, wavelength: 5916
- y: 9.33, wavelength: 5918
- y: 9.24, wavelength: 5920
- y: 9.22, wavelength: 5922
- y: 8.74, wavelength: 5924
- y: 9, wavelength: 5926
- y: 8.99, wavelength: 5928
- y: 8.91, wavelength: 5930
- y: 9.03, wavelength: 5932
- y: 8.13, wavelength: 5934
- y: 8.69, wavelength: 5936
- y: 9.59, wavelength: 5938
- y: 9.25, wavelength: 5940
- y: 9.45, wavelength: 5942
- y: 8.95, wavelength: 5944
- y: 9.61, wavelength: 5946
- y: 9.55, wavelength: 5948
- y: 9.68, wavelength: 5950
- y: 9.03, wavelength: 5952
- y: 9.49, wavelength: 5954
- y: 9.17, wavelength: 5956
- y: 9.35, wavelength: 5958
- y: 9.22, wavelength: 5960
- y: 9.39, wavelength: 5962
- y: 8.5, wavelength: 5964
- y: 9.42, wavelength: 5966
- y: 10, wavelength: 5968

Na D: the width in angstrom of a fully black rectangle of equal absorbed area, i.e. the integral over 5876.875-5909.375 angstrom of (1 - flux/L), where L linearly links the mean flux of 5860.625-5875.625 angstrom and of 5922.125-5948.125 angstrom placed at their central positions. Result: 3.5 angstrom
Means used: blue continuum 9.25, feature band 8.18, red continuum 9.06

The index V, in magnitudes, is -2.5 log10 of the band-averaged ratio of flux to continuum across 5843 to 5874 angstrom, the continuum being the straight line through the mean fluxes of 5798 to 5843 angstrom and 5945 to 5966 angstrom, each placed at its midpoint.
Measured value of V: 0.01 mag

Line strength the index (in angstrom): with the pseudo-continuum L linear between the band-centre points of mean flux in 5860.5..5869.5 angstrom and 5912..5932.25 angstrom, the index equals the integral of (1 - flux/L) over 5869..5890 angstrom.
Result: 1.79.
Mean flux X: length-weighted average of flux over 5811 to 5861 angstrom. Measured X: 9.55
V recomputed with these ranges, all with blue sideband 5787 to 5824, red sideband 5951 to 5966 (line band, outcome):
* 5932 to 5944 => 0.022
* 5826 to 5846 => -0.048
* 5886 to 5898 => 0.311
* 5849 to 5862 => -0.018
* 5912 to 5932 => 0.008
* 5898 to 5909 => 0.028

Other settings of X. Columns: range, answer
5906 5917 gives 9.4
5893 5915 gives 8.73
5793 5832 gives 9.33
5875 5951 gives 8.76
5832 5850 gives 9.69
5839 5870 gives 9.53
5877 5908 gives 8.12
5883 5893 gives 7.11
